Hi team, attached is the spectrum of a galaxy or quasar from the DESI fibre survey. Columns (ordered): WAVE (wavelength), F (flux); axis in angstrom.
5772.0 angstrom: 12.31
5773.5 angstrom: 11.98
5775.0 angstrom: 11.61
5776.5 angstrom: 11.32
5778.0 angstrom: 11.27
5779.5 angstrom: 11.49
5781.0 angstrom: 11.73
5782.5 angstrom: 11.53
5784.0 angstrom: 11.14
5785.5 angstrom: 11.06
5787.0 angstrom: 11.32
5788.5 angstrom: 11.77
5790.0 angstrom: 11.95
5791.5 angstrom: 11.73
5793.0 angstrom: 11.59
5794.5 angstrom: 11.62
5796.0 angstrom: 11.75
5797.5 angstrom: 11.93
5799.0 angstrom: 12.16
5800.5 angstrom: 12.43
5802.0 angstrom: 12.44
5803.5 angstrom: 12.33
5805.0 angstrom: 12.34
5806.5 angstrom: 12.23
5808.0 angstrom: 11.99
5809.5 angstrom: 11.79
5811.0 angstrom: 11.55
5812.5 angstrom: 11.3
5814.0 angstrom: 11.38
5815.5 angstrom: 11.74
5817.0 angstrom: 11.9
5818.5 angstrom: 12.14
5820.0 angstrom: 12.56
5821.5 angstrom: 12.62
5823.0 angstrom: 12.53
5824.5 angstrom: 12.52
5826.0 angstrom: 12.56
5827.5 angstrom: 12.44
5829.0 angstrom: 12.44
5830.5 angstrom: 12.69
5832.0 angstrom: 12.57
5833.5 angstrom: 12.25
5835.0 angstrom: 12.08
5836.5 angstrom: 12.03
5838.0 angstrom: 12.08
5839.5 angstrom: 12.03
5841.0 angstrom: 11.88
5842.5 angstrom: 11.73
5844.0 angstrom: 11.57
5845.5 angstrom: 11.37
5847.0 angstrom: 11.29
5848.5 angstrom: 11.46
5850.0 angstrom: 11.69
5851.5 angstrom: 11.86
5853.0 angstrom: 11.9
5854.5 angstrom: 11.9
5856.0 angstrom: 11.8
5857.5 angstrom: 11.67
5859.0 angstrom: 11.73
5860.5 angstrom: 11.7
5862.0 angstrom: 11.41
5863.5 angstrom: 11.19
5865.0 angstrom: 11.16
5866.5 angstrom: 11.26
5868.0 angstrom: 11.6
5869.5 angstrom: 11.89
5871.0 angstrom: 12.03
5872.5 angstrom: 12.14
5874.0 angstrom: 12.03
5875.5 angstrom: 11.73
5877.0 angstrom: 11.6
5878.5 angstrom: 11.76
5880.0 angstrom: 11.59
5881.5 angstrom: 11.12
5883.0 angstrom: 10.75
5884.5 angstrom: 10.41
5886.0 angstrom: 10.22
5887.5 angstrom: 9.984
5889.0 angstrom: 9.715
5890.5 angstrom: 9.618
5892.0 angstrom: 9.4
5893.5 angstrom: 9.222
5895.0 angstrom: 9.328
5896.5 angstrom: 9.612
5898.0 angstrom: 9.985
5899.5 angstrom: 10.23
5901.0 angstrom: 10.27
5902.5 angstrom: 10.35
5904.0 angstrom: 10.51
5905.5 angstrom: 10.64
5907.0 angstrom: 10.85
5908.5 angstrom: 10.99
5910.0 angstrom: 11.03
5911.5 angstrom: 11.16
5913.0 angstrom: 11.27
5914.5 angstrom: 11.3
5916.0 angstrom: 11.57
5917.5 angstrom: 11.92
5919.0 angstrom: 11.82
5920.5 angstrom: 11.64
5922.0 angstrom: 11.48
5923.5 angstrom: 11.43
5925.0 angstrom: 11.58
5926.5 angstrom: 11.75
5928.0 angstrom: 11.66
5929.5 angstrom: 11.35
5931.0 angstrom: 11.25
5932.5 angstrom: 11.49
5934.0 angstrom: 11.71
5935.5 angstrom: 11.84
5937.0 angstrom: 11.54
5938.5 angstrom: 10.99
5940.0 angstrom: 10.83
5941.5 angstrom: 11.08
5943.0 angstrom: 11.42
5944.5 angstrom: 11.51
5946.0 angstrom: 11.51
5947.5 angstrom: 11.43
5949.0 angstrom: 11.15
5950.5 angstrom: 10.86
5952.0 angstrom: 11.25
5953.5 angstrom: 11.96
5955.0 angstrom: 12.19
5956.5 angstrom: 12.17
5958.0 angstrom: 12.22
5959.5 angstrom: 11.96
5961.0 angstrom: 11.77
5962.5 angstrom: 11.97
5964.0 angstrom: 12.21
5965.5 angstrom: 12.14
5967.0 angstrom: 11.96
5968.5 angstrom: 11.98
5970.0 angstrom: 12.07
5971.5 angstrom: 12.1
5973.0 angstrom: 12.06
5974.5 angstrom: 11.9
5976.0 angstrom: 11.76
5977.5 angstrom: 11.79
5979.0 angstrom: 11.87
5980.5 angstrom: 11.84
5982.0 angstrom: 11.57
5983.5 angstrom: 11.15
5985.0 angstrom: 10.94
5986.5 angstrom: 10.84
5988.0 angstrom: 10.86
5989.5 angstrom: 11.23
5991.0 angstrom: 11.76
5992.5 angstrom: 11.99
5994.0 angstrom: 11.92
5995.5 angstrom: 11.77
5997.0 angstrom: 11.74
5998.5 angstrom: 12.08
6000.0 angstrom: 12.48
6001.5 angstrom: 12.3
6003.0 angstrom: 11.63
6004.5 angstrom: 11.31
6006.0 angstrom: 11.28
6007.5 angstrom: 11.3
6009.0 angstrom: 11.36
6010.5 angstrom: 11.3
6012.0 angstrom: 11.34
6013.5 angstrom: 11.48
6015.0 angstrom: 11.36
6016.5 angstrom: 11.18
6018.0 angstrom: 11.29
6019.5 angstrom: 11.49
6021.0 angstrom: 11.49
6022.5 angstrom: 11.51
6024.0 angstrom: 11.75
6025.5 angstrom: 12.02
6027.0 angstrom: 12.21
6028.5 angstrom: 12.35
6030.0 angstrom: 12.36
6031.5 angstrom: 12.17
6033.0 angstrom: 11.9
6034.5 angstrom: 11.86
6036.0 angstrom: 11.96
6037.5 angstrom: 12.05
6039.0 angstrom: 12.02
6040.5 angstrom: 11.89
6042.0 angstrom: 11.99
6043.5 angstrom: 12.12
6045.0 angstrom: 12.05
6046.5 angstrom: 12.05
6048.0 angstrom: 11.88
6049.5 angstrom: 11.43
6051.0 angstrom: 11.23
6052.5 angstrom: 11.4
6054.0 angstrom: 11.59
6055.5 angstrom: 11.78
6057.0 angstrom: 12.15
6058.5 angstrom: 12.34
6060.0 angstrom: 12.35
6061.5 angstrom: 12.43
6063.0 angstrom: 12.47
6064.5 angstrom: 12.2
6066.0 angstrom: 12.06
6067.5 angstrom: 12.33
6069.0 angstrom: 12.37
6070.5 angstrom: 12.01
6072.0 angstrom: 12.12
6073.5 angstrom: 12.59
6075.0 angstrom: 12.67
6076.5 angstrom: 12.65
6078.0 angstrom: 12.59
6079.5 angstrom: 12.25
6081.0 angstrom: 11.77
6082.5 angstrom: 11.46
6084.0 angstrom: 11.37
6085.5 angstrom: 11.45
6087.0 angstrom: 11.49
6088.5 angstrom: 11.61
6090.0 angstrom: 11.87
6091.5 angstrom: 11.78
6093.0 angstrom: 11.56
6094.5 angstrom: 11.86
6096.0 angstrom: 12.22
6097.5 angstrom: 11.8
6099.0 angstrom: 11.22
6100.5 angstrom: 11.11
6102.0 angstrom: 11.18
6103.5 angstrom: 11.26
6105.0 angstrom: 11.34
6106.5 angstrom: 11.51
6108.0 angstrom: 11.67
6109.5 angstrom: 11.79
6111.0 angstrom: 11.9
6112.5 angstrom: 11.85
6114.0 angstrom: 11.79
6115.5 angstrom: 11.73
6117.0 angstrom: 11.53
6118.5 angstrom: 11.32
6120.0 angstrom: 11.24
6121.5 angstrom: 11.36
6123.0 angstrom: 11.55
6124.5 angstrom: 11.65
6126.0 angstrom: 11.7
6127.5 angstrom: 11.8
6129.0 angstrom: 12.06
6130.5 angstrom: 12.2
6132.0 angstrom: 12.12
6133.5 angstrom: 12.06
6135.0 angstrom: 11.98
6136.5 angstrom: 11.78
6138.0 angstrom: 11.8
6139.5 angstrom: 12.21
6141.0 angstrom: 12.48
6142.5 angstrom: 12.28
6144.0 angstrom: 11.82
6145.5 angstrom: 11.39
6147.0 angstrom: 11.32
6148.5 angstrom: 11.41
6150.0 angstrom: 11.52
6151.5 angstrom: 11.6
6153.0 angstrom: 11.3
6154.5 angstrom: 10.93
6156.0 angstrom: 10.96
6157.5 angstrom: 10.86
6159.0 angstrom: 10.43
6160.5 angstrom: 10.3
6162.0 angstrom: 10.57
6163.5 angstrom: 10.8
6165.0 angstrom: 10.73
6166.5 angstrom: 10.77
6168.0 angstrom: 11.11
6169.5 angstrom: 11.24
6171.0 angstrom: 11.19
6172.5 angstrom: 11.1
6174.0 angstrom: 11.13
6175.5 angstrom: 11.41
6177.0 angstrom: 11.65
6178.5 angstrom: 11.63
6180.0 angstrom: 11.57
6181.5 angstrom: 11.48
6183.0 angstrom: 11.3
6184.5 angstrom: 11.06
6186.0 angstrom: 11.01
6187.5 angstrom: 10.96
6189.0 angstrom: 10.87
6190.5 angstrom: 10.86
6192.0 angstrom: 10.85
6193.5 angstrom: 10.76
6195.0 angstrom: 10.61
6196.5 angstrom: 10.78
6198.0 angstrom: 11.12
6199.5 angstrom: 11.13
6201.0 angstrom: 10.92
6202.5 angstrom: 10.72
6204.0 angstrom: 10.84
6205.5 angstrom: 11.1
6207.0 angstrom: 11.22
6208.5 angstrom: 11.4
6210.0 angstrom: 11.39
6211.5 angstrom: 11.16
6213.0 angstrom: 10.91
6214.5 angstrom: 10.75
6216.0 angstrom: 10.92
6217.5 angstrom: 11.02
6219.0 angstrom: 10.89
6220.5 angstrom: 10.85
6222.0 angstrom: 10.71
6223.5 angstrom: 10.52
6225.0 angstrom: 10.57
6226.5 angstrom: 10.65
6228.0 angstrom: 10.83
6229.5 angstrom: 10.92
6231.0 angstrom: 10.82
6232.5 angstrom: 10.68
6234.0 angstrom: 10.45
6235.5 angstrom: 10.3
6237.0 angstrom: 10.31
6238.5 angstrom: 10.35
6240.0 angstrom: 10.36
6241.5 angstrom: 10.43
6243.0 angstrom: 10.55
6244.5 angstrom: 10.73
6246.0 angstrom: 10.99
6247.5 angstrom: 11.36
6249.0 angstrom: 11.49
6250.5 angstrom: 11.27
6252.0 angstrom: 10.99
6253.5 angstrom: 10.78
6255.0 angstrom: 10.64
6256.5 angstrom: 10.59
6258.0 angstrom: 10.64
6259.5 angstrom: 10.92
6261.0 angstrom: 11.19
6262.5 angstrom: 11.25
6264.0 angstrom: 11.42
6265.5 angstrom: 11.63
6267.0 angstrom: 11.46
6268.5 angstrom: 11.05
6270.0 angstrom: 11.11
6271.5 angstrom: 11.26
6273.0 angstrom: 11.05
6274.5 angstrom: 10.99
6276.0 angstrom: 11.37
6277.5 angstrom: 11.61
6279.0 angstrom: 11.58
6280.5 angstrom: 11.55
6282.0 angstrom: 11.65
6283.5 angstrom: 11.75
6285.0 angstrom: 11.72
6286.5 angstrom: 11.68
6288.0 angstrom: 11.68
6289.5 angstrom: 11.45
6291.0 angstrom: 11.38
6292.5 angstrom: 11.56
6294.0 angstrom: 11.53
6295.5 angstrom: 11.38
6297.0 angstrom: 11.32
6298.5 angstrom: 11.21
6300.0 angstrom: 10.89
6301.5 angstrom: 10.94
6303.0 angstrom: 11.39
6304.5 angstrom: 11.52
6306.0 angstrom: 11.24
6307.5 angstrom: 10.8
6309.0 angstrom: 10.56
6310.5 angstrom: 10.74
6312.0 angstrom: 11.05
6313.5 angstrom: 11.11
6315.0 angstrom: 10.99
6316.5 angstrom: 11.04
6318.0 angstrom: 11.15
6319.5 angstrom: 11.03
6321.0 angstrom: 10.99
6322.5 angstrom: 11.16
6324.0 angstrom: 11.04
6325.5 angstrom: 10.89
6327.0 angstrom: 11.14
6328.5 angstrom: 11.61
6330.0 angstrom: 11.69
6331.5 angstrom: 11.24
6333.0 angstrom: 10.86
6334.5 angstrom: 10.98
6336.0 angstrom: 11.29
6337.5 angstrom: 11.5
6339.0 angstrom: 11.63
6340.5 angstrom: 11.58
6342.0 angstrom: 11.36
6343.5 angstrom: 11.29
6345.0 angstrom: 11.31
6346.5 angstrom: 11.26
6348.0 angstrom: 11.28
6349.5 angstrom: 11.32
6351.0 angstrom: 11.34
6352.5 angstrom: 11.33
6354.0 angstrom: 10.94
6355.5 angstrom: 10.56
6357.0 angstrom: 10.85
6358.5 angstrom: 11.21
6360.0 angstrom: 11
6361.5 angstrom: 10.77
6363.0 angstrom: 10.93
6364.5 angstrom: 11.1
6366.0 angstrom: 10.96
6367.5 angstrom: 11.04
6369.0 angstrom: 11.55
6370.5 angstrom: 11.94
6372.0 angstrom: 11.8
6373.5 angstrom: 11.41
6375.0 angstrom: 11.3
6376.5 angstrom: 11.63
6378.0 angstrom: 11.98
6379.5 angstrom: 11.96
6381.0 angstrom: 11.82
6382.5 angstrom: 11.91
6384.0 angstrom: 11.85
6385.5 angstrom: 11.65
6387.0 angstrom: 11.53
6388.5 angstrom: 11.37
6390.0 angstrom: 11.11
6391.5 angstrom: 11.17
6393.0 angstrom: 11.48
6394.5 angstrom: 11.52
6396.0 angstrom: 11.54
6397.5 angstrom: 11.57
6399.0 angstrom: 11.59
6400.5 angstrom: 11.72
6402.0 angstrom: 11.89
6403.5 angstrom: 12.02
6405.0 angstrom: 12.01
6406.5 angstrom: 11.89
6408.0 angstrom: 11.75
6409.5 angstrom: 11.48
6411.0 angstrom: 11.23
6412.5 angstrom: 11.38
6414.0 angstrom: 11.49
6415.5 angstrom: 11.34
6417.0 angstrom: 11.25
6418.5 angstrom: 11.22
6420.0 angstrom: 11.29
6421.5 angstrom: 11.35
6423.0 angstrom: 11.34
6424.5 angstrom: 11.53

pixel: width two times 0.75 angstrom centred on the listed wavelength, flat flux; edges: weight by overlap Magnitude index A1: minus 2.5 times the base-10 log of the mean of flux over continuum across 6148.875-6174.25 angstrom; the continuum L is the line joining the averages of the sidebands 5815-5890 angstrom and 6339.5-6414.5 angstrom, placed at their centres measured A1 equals 0.06 mag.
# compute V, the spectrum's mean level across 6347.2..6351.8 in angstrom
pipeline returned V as 11.3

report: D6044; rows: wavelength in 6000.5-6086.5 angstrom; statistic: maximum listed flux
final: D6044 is 12.67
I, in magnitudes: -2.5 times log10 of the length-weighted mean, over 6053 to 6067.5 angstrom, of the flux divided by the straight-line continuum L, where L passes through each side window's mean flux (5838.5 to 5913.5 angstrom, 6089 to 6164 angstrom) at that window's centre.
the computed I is -0.07 mag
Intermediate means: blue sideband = 11.1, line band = 12.1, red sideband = 11.6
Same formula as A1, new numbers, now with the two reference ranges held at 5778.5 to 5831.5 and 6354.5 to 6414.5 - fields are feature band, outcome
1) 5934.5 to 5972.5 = 0.01 mag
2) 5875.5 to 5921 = 0.12 mag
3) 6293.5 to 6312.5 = 0.04 mag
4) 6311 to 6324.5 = 0.05 mag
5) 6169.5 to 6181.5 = 0.03 mag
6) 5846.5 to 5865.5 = 0.03 mag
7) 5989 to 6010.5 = 0.01 mag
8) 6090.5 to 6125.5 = 0.01 mag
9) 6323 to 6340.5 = 0.02 mag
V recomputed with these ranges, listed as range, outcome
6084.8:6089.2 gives 11.5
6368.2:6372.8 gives 11.8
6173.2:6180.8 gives 11.5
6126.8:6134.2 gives 12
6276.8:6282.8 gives 11.6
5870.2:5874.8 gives 12.1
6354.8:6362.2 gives 10.9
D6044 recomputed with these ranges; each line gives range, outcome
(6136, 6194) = 12.48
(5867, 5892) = 12.14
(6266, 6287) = 11.75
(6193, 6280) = 11.63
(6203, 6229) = 11.4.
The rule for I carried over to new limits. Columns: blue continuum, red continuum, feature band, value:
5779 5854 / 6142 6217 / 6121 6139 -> -0.060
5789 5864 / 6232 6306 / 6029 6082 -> -0.051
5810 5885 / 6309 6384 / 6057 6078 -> -0.071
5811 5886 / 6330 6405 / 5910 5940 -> 0.024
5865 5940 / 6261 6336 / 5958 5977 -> -0.087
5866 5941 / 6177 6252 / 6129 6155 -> -0.081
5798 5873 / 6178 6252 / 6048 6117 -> -0.055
